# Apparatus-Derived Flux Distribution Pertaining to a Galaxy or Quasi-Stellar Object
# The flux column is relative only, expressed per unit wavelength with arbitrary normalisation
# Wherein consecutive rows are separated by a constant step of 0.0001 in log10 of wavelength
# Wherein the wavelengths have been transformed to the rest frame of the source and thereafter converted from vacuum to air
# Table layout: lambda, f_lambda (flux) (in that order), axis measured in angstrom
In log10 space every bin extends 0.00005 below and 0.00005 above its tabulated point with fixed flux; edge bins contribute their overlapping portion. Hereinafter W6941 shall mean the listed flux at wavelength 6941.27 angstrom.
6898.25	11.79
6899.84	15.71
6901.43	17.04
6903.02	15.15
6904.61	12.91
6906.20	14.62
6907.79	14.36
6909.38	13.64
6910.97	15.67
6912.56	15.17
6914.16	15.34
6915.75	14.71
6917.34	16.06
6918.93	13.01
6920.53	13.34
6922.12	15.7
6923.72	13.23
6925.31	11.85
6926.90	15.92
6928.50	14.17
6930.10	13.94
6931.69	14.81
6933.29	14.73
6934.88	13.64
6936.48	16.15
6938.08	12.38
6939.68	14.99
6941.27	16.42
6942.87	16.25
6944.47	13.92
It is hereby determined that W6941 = 16.42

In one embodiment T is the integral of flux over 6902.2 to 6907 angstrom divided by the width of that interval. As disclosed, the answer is 14.2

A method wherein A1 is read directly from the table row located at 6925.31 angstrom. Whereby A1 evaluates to 11.85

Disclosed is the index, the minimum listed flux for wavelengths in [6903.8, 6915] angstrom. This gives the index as 12.91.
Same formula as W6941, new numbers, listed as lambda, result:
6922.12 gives 15.7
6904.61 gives 12.91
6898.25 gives 11.79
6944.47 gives 13.92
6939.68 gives 14.99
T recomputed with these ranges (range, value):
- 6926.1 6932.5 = 14.7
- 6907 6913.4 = 14.7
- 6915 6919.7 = 14.6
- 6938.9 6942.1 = 15.7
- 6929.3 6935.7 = 14.3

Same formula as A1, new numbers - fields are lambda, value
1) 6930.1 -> 13.94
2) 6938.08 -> 12.38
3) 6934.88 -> 13.64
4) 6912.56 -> 15.17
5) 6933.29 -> 14.73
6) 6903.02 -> 15.15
